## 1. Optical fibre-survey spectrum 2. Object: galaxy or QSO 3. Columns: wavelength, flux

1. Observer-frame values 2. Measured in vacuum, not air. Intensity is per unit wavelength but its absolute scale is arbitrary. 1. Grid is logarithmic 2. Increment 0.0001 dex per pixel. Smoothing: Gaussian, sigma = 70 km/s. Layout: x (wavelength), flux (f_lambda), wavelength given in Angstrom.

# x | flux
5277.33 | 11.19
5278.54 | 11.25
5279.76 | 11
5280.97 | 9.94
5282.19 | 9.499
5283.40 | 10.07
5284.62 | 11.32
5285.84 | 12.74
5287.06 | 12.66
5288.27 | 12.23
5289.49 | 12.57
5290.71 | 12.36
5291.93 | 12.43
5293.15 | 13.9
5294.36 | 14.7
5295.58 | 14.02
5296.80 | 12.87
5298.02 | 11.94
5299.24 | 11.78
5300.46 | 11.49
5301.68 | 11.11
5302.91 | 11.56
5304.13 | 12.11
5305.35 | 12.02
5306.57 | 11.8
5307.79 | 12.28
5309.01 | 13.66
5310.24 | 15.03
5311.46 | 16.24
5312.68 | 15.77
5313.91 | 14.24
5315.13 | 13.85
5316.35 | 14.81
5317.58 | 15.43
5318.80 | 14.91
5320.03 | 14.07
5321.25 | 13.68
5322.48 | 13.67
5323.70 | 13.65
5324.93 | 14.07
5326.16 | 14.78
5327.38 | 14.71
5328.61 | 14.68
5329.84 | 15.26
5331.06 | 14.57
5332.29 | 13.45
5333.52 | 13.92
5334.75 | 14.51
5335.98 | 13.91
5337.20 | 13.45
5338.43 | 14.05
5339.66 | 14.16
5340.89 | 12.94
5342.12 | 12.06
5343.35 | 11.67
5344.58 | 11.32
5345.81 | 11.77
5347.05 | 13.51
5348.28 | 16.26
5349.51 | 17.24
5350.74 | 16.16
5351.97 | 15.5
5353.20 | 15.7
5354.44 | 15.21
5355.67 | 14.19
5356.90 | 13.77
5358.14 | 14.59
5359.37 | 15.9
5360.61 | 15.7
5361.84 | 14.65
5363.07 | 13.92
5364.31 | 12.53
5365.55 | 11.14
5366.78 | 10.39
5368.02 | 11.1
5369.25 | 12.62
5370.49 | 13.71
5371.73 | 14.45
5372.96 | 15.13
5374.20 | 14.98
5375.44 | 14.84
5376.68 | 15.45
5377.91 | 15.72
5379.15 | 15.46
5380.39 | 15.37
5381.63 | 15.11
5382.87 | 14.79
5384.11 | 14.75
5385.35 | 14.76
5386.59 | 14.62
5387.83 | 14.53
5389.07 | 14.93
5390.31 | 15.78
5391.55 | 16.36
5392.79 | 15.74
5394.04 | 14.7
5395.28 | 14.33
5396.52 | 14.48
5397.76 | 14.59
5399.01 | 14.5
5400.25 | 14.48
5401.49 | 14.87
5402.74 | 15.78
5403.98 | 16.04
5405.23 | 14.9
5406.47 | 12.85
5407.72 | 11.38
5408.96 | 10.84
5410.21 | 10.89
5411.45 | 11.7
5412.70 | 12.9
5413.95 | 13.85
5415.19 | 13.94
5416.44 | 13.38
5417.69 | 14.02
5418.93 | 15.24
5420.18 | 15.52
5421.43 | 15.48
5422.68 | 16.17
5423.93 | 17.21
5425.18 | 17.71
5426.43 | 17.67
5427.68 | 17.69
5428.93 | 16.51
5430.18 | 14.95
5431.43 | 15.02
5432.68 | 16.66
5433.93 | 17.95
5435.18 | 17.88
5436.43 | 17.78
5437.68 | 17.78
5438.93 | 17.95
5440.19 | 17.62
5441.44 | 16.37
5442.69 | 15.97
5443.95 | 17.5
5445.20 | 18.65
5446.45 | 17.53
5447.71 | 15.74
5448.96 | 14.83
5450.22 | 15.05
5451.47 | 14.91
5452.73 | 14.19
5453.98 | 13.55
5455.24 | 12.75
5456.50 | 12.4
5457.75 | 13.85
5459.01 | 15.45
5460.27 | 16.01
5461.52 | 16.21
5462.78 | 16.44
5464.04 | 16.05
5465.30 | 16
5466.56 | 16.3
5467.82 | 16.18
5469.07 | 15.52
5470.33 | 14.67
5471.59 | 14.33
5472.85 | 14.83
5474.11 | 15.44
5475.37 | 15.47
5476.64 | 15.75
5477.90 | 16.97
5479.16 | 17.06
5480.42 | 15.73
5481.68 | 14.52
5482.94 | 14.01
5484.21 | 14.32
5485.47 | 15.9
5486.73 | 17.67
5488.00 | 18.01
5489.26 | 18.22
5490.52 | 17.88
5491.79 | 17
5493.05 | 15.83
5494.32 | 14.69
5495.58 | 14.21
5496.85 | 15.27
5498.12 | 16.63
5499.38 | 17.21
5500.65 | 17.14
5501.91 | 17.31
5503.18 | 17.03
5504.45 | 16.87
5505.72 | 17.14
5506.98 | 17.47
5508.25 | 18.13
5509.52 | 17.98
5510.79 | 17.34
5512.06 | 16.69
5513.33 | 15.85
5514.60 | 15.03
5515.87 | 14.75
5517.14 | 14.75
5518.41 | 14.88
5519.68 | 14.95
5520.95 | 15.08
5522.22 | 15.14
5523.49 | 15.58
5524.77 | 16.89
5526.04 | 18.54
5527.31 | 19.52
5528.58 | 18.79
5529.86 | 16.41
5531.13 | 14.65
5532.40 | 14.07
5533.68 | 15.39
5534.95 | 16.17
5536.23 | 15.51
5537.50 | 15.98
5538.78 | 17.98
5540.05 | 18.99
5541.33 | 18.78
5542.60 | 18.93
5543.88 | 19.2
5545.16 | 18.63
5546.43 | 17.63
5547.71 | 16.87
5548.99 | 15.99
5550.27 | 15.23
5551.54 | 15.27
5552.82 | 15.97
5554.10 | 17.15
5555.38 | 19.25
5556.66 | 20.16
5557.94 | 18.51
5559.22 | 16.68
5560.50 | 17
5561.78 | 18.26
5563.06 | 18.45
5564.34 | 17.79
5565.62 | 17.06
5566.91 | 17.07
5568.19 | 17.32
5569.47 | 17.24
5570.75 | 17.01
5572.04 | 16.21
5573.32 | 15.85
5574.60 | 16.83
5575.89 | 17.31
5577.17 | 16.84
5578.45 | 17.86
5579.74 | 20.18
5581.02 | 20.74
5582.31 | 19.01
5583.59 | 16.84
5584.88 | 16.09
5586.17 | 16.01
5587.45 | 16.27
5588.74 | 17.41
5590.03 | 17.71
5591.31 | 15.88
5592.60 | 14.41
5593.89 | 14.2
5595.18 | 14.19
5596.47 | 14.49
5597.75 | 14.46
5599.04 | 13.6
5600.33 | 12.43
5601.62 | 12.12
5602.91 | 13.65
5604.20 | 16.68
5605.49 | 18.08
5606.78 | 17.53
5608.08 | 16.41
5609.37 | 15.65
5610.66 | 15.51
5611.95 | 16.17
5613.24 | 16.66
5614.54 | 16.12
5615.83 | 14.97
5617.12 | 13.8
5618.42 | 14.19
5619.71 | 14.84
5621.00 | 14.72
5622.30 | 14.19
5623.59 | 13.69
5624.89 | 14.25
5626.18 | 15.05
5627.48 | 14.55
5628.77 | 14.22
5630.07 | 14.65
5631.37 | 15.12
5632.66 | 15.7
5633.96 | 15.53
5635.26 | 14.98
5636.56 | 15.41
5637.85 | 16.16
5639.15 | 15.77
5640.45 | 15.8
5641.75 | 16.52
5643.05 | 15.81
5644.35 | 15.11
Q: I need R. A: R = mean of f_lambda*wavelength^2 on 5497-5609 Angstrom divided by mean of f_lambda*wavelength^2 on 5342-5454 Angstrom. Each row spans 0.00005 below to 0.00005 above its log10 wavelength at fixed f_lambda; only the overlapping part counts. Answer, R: 1.18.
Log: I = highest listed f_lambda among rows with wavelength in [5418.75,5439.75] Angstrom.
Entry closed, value 17.95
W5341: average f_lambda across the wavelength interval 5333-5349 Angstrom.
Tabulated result 13.4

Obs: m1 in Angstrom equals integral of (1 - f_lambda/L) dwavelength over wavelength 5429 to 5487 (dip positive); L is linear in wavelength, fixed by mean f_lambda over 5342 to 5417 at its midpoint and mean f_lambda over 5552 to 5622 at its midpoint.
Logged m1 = -3.11 Angstrom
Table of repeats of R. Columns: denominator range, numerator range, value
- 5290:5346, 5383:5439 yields 1.16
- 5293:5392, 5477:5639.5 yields 1.26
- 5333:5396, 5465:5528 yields 1.19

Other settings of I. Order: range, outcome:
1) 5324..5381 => 17.24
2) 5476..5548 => 19.52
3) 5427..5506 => 18.65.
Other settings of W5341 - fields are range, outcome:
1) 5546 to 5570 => 17.3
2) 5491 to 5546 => 16.6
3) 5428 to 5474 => 15.9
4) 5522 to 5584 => 17.3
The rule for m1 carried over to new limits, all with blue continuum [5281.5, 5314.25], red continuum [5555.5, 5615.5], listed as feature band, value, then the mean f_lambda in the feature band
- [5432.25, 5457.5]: -2.52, 16.1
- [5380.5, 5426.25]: -1.55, 14.6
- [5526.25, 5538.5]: -0.43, 16.4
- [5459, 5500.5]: -2.24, 16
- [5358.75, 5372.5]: 0.28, 13.3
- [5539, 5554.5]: -1.32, 17.4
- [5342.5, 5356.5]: -1.04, 14.4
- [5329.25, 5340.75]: -0.81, 14.1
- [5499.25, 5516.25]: -1.49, 16.9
